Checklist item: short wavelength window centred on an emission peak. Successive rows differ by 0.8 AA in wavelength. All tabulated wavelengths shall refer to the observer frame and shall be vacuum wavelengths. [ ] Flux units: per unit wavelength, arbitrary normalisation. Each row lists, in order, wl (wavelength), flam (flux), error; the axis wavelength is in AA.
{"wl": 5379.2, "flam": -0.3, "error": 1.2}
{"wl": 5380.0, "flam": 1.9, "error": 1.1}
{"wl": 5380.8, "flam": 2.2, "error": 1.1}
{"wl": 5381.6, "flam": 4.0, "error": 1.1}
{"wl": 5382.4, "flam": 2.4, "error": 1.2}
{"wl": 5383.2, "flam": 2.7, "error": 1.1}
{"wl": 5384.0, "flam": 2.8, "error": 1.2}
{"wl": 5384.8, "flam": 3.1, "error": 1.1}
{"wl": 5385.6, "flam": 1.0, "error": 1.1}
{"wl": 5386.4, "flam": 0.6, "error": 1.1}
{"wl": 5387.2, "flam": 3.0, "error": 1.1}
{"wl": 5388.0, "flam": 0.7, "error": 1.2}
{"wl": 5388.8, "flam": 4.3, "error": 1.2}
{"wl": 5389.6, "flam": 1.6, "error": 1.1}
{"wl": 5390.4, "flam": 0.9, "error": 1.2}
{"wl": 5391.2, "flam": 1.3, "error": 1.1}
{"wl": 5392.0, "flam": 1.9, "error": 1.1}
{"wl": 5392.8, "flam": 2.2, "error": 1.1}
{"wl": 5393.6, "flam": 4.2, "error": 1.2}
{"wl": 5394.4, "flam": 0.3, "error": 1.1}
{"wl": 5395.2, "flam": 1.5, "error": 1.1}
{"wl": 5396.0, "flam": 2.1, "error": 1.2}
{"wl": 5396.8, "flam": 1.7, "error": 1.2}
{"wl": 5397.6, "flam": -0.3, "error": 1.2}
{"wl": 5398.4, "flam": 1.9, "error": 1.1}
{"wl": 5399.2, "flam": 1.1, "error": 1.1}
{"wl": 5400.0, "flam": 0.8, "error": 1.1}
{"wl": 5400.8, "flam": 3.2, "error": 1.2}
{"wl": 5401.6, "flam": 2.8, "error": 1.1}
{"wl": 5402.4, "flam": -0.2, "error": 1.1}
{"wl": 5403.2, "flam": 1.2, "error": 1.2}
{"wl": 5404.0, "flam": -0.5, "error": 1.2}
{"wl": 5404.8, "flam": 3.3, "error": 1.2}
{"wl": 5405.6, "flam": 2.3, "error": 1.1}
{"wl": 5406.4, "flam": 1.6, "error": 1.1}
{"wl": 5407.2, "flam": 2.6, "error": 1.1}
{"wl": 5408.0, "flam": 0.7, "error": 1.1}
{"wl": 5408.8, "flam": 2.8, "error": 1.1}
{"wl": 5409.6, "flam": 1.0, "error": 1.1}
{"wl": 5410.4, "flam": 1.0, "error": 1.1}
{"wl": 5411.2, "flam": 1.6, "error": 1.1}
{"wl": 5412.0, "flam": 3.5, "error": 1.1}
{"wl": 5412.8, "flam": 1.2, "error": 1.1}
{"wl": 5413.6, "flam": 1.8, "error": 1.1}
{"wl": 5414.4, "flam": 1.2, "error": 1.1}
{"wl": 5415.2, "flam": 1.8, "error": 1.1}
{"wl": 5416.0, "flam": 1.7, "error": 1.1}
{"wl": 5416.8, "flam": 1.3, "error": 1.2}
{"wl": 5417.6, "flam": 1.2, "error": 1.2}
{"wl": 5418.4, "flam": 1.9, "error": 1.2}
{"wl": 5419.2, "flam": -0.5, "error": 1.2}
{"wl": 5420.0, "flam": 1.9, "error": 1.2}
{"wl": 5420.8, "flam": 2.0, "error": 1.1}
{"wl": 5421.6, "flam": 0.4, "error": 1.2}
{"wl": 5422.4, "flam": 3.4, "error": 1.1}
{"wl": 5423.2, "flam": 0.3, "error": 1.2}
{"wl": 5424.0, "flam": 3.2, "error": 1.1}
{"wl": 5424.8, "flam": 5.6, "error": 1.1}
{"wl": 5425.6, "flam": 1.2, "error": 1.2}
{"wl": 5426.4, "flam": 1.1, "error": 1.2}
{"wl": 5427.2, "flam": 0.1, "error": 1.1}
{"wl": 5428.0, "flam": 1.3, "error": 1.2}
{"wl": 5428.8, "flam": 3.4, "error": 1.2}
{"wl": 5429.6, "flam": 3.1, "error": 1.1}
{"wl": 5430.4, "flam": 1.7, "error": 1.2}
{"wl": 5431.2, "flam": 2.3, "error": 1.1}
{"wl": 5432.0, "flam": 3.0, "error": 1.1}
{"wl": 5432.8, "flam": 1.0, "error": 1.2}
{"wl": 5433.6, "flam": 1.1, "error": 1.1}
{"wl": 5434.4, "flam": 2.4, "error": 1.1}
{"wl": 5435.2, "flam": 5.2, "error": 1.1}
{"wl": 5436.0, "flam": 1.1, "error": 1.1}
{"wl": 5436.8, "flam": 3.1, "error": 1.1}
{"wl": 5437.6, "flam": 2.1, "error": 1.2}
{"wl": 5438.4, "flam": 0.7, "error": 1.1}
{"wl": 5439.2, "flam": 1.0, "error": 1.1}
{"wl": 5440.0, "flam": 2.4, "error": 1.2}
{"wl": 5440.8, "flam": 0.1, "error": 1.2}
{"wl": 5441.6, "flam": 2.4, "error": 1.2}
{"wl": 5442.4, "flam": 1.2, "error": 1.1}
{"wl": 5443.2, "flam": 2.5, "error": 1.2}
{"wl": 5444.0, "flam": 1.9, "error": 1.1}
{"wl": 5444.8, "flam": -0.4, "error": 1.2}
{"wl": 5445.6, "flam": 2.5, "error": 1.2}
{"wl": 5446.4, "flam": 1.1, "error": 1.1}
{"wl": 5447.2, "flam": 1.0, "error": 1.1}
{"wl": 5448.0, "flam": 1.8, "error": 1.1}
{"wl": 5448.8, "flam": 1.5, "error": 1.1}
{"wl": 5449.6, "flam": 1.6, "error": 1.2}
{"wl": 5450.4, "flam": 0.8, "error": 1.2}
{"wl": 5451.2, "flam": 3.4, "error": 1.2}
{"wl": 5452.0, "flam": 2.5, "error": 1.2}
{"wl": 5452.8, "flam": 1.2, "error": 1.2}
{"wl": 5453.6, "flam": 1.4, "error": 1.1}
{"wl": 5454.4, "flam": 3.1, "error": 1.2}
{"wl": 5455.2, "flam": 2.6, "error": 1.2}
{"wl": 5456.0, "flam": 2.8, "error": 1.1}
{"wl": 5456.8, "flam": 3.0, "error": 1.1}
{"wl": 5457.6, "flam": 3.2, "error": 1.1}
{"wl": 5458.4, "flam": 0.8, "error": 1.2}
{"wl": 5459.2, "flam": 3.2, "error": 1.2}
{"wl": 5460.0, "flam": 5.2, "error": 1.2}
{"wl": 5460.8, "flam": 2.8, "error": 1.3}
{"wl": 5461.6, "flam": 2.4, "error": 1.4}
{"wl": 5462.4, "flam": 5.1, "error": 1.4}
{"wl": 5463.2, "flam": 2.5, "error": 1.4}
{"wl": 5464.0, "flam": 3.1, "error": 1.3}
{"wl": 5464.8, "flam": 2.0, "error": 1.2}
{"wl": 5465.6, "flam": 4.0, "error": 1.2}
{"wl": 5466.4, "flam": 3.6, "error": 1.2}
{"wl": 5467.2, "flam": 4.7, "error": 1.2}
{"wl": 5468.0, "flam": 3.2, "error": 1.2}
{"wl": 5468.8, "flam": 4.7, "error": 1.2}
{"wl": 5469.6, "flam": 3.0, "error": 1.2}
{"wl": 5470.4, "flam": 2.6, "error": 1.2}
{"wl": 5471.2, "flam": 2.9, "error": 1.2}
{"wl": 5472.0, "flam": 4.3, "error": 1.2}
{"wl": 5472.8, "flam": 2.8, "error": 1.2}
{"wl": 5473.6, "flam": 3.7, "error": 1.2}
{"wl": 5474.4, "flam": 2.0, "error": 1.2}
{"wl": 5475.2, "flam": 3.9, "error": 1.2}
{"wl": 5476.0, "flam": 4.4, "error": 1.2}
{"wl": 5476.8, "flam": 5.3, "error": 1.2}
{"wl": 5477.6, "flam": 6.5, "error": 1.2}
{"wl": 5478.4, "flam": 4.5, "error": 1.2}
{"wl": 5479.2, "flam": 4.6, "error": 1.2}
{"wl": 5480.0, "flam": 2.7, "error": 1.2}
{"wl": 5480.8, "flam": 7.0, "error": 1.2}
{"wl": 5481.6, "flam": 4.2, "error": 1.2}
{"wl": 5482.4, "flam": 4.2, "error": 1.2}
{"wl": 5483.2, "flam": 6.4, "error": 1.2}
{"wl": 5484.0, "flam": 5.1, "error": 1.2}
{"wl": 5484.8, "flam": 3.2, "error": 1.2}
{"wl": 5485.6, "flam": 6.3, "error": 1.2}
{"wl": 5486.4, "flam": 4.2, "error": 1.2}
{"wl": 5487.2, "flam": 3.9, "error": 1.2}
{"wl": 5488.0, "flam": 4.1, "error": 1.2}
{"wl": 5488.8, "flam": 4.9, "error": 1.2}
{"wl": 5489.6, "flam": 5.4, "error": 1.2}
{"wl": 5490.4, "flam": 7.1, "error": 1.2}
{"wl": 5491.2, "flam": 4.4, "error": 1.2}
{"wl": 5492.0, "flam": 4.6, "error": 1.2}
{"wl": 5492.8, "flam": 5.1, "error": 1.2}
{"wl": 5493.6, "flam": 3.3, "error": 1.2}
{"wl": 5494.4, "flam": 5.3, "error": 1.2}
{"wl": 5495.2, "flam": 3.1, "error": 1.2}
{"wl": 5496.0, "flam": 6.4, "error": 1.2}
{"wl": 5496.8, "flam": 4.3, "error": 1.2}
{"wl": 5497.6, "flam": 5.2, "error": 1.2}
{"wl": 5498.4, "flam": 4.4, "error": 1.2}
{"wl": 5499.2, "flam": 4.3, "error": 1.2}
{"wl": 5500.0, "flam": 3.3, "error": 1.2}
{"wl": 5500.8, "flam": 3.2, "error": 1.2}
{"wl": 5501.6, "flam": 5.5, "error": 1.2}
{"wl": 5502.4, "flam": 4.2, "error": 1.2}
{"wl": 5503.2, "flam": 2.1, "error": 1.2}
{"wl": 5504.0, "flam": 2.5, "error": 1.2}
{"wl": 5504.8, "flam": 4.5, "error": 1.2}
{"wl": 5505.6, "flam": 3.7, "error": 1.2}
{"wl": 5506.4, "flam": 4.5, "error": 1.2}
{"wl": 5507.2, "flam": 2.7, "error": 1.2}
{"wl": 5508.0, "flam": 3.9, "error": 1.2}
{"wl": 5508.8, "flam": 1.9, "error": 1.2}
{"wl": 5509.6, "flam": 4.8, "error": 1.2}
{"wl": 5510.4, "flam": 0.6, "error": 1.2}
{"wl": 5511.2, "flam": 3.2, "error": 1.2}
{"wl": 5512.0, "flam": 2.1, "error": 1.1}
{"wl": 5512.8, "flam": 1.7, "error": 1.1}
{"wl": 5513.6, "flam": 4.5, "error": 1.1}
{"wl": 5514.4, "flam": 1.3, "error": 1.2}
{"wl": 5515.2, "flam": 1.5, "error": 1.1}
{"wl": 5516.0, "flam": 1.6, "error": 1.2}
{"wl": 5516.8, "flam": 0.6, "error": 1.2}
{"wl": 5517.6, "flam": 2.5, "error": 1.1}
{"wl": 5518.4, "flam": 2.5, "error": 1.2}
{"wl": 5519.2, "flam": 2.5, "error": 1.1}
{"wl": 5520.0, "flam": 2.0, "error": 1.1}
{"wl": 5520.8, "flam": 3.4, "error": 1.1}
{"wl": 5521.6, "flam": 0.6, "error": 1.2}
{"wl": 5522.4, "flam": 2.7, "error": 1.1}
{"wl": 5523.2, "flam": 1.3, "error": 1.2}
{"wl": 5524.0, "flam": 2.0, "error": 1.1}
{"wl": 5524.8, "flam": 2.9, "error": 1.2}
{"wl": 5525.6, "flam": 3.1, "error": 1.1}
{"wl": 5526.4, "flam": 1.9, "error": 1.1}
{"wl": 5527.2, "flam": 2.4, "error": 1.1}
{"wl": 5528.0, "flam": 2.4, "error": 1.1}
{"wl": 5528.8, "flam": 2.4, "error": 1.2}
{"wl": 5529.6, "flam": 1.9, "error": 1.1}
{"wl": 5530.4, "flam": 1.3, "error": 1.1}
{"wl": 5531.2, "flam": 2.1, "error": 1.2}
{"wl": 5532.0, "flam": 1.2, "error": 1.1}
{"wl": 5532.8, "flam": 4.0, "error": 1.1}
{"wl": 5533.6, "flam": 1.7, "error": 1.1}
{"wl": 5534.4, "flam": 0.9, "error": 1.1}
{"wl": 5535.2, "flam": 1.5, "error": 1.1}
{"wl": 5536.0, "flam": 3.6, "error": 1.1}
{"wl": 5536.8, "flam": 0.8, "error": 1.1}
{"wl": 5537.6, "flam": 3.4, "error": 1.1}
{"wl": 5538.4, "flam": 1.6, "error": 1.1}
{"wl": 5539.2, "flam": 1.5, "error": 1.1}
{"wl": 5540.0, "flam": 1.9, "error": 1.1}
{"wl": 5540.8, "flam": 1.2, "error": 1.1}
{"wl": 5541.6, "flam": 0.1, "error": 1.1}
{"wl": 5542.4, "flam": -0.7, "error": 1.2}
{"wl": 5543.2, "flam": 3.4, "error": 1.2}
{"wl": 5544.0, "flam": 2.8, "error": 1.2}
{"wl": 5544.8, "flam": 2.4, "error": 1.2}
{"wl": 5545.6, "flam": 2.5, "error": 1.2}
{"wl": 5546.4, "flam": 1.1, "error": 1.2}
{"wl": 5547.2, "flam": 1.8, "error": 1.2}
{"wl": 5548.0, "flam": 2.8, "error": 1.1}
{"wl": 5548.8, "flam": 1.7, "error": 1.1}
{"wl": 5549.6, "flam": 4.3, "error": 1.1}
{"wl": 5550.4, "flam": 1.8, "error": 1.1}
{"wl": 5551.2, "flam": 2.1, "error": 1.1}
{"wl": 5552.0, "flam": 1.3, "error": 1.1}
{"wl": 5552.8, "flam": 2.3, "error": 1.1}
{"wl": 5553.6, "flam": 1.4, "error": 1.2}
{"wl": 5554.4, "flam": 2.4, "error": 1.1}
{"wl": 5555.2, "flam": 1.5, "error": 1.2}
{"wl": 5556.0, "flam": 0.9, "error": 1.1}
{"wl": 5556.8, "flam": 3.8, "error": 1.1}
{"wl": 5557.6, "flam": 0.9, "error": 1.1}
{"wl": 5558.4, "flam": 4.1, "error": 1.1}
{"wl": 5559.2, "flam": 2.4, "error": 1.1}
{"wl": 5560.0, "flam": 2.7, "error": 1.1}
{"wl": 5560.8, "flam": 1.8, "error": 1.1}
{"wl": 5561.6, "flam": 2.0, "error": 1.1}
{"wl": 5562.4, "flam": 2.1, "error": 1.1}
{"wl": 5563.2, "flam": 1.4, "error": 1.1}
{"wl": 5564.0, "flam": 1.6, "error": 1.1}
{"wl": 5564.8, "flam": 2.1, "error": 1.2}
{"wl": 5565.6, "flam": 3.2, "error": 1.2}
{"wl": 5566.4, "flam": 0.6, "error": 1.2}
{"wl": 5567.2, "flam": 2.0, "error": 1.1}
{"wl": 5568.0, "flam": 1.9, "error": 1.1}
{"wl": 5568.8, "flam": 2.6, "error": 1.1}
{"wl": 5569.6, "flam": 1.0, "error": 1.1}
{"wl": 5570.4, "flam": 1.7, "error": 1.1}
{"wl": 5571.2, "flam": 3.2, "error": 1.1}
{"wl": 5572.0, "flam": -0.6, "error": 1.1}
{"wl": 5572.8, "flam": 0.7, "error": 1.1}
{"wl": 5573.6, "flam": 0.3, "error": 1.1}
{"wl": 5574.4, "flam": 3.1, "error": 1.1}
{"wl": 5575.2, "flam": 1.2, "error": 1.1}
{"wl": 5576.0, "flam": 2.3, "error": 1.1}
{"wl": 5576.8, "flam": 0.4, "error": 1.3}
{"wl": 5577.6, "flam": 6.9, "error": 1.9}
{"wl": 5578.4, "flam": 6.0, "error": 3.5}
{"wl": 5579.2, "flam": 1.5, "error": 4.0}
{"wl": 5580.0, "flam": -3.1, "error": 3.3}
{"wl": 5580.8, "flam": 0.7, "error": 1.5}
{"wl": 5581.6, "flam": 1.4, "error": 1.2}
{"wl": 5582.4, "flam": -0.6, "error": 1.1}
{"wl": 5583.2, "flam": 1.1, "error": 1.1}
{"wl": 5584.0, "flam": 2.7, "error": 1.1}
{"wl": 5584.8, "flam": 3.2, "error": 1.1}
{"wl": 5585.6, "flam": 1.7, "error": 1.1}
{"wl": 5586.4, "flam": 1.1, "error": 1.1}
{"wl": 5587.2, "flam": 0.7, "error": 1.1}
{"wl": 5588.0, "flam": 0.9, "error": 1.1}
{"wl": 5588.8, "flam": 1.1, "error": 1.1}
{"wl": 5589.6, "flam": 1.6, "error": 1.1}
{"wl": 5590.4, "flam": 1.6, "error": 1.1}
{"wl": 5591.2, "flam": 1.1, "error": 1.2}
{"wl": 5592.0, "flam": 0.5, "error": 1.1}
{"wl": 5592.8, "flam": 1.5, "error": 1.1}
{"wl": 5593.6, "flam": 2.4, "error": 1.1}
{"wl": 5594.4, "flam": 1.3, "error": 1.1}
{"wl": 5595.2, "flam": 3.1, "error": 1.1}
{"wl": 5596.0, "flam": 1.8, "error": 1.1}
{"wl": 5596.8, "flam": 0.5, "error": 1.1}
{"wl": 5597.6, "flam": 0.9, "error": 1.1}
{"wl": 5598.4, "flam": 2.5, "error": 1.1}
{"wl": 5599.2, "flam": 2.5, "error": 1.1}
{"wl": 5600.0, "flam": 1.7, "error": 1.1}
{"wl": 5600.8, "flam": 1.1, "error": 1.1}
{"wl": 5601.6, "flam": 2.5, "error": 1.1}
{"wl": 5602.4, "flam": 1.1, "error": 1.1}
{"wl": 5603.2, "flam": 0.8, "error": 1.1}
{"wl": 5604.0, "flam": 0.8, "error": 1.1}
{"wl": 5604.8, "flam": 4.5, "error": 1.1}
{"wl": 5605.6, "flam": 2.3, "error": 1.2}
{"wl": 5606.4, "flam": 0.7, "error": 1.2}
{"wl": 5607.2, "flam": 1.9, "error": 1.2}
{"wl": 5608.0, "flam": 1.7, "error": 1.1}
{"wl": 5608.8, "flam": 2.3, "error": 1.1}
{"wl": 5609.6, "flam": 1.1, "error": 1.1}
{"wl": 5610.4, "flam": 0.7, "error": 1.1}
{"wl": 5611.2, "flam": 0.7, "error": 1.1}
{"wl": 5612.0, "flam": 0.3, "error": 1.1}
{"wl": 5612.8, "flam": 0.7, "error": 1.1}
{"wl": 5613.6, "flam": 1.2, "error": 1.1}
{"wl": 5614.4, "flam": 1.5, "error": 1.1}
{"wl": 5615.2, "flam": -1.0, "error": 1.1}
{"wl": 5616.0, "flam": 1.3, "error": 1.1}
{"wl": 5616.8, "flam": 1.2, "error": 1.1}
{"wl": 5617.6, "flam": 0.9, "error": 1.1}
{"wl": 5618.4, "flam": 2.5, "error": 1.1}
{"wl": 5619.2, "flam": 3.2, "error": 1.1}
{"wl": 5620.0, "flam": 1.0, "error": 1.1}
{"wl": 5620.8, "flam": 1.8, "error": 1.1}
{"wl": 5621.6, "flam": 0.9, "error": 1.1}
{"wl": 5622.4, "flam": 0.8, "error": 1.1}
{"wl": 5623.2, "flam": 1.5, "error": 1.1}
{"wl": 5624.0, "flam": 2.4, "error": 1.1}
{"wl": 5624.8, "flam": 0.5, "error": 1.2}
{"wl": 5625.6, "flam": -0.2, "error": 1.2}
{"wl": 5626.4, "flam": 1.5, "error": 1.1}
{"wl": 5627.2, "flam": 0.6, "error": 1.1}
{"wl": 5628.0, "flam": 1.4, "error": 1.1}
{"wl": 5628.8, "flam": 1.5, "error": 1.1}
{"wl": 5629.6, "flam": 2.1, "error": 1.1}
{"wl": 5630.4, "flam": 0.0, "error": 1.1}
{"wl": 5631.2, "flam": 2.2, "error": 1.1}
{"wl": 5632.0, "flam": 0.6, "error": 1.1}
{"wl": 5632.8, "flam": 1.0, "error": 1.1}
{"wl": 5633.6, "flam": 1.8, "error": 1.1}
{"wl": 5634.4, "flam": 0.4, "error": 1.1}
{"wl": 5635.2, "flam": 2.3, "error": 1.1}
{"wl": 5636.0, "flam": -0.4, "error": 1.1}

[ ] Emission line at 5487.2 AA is Mg II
